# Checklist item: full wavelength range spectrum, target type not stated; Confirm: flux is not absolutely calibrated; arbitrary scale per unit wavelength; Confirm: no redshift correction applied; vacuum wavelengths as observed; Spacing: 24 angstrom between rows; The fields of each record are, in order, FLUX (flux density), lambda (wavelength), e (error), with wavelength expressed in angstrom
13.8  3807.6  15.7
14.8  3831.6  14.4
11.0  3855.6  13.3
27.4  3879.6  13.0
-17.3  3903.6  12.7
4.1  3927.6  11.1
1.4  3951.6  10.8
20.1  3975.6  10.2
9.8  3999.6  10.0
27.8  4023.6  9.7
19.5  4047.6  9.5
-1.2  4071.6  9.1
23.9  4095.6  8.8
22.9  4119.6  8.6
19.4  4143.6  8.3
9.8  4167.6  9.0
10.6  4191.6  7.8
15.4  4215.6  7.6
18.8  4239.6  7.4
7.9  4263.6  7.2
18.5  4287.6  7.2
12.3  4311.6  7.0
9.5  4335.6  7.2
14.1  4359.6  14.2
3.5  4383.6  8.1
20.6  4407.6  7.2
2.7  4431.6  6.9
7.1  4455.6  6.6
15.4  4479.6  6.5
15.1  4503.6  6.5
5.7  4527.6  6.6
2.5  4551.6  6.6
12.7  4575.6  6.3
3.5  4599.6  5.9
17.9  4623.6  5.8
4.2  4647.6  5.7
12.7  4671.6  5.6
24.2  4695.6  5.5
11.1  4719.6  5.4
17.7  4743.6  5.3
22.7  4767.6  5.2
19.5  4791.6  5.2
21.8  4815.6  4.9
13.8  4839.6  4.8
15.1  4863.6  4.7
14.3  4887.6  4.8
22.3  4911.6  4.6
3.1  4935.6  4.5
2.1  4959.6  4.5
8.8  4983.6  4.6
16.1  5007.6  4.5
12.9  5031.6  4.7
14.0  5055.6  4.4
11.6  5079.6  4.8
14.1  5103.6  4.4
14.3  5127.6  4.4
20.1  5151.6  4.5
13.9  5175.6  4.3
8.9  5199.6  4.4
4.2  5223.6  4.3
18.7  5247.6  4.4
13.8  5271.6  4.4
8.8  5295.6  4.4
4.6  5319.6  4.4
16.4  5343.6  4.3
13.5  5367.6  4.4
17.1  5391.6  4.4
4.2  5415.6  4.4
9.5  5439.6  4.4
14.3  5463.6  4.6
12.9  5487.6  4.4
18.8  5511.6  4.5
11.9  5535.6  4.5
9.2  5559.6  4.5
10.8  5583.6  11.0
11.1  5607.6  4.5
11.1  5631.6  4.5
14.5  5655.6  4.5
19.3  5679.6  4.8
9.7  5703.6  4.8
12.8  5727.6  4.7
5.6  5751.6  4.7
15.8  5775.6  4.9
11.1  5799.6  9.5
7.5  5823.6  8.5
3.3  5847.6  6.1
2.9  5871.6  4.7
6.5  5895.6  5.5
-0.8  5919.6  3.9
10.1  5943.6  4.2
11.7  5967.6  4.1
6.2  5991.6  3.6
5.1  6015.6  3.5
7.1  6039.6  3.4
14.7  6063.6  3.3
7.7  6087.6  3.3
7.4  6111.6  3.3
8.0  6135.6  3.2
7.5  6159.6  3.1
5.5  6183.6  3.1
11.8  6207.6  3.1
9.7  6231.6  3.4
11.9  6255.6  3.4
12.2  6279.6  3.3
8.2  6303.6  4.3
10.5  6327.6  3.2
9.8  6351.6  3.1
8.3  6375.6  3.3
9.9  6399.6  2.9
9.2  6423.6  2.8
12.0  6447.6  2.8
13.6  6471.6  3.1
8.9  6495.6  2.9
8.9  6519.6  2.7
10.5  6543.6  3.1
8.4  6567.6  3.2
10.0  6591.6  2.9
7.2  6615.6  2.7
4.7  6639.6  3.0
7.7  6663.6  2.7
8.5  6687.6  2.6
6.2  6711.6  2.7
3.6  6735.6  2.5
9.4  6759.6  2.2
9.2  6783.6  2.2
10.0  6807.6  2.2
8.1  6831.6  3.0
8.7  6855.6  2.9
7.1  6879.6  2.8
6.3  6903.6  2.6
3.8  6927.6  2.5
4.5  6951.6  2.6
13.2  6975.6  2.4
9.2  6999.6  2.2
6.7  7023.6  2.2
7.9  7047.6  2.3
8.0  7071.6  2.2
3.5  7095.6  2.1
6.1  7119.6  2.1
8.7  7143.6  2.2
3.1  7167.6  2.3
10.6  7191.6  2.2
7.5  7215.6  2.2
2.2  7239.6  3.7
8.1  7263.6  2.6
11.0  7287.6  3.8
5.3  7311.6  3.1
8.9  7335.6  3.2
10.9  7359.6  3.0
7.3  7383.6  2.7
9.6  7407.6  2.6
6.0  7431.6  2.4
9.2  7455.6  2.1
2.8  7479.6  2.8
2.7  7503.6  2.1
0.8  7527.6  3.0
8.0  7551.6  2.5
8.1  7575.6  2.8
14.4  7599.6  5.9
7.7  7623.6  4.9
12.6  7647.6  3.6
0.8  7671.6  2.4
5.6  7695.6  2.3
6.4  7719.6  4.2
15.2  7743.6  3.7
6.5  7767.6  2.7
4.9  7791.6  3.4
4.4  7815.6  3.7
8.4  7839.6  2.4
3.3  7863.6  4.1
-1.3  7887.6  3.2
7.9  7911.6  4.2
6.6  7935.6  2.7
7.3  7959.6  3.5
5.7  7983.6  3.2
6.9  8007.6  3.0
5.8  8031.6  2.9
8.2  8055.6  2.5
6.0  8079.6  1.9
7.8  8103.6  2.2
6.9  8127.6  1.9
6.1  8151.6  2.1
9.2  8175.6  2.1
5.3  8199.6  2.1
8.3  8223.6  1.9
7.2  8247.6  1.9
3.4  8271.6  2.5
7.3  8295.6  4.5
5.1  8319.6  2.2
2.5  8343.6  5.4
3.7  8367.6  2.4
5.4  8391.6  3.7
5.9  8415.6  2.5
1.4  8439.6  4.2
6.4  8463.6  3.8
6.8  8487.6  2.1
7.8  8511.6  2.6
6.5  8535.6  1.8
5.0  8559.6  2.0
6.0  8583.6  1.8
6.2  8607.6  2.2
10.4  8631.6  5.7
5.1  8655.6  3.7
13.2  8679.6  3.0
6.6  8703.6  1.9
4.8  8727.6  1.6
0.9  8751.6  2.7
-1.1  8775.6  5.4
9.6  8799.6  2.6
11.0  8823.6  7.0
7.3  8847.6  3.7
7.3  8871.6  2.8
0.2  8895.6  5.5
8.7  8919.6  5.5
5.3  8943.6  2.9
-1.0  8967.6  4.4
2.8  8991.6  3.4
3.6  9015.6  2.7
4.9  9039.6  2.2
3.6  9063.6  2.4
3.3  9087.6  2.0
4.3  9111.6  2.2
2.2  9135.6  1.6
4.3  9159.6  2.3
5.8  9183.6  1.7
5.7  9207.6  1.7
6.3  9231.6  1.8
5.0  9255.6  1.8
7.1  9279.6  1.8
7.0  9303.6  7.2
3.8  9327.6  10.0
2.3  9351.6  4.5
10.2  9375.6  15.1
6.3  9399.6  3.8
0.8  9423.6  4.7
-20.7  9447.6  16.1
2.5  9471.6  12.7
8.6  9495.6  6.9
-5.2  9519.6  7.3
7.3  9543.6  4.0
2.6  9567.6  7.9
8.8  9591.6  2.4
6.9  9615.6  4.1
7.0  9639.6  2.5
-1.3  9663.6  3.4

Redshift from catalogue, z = 0.58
